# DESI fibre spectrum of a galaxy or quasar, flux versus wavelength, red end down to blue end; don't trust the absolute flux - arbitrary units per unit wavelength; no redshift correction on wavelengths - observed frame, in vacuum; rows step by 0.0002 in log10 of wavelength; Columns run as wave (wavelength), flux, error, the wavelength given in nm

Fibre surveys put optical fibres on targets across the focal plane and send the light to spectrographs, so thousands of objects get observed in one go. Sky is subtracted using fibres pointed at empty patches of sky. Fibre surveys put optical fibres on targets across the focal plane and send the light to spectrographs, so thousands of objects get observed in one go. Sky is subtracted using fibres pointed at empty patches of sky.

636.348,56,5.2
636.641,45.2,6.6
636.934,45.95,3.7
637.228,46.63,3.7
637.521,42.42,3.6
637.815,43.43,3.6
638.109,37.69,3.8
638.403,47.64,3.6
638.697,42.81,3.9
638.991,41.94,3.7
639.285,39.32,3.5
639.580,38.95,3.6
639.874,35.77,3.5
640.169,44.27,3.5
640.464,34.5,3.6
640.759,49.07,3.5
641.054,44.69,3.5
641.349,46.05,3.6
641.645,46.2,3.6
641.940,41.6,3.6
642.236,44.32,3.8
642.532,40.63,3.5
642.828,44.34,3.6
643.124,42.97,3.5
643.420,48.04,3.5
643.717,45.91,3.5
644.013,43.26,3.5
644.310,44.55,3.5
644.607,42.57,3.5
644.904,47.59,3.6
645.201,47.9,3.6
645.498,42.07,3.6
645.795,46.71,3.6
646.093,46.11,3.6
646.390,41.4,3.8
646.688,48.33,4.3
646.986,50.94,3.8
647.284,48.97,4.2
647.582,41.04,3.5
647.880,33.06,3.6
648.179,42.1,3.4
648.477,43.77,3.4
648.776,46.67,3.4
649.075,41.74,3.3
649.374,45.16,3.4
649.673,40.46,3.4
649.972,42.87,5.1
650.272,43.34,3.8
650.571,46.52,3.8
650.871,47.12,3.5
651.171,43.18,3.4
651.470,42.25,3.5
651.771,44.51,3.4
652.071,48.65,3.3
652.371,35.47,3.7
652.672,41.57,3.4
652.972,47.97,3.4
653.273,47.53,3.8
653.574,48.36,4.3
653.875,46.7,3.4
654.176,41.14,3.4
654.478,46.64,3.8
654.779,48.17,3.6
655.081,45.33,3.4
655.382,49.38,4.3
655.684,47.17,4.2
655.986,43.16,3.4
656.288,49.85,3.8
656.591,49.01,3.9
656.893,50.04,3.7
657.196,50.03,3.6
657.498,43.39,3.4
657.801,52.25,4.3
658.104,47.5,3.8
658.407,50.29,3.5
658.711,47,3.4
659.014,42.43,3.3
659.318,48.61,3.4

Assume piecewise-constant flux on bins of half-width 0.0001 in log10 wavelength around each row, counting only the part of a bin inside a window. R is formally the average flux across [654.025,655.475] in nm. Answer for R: 46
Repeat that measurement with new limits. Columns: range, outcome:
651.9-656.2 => 45.6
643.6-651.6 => 44.3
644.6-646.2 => 45.7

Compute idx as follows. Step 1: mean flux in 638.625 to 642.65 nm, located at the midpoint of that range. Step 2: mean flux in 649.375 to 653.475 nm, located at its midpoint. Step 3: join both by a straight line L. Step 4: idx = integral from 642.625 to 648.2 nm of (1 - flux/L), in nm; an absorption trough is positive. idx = -0.21 nm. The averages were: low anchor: 42.2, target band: 44.6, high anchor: 44.1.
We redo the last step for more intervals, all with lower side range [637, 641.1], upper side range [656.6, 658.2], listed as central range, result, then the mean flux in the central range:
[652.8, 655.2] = 0.053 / 46.4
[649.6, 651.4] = 0.088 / 44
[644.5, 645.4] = -0.035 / 46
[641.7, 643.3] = 0.010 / 43.1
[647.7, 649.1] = 0.125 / 41.4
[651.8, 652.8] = 0.099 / 42.2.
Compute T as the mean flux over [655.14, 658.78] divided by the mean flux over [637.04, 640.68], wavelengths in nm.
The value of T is 1.2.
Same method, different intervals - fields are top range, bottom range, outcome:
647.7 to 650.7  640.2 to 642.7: 0.98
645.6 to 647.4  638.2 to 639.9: 1.13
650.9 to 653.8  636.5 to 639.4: 1.03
